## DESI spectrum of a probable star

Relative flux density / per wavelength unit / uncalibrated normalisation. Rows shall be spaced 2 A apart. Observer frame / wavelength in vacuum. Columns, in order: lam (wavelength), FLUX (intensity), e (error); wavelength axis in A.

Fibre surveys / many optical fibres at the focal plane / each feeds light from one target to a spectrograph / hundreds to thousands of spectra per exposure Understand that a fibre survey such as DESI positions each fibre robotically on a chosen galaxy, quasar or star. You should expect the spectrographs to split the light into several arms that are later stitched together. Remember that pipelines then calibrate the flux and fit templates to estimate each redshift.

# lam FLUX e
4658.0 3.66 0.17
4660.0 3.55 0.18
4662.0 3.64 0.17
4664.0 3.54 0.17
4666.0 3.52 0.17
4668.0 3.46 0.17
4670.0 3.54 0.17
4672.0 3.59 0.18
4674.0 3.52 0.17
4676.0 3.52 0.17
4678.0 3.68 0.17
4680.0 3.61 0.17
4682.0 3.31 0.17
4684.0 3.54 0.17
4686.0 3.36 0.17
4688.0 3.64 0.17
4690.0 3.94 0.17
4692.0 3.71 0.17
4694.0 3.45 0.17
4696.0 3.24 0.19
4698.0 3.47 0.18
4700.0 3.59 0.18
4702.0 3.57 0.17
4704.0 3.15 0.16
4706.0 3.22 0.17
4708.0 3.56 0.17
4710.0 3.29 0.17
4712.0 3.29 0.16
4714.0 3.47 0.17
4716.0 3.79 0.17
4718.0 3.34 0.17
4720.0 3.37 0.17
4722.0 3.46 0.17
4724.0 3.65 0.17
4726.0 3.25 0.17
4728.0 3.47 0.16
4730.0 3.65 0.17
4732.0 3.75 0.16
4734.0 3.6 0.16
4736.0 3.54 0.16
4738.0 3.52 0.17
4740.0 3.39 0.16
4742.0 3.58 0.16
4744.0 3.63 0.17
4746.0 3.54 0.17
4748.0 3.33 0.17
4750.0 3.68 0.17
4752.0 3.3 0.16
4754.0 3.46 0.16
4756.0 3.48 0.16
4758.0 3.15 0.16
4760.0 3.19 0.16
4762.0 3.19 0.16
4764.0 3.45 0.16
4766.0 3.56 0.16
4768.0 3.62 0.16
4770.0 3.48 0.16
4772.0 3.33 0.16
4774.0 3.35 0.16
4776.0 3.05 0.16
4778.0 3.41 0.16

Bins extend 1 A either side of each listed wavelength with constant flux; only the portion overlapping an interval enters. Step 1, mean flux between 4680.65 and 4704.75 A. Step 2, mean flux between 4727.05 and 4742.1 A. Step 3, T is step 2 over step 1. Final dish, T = 1.0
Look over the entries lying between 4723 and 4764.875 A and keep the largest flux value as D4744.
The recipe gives 3.75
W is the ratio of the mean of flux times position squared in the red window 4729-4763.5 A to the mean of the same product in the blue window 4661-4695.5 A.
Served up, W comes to 1.0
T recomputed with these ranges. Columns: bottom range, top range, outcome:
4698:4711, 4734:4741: 1.03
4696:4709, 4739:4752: 1.03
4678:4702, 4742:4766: 0.96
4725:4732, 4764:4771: 1.01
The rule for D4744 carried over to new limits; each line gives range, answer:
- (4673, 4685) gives 3.68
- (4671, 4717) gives 3.94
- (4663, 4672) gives 3.59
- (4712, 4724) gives 3.79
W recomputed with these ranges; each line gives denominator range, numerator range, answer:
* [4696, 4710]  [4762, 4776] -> 1.03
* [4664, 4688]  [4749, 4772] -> 1.00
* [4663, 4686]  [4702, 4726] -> 0.99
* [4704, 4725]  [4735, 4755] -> 1.03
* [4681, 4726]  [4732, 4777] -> 1.01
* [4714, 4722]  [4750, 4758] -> 0.99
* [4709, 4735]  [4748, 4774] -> 0.99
